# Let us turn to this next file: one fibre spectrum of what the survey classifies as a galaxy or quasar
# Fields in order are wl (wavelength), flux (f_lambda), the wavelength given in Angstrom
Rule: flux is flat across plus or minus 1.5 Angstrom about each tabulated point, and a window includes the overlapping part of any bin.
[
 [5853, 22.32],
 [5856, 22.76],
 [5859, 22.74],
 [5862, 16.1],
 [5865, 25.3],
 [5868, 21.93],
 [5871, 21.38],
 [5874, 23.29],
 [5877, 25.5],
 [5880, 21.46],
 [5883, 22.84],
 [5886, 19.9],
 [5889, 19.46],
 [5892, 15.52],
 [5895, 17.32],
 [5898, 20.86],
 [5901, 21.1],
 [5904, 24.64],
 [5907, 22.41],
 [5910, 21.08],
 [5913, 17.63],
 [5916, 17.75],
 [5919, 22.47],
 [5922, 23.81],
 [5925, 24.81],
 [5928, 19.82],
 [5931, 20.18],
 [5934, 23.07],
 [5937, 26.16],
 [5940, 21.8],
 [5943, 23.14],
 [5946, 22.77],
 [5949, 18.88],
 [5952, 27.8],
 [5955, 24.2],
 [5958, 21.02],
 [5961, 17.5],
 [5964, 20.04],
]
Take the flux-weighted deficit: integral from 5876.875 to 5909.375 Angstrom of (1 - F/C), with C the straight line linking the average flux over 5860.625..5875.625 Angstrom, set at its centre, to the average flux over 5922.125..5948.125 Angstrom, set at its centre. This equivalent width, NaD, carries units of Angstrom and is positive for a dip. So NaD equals 1.8 Angstrom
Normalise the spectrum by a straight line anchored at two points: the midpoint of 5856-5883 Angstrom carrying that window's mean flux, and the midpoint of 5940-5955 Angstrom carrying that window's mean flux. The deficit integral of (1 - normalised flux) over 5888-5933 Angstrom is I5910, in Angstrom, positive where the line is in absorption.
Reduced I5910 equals 4.1 Angstrom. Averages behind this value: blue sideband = 22.3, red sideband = 23.1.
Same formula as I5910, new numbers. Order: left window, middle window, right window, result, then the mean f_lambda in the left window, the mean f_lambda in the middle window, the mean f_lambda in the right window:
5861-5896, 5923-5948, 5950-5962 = -0.49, 21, 22.7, 22.7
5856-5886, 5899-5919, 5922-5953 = 1.46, 22.2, 20.9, 22.8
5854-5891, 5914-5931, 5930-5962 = 0.63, 21.8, 21.5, 22.5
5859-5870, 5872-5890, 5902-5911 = -0.21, 21.3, 22.1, 22.7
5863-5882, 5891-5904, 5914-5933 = 1.57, 22.9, 19.5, 21.4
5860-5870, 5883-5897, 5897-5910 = 2.03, 21.2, 18.7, 22.2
